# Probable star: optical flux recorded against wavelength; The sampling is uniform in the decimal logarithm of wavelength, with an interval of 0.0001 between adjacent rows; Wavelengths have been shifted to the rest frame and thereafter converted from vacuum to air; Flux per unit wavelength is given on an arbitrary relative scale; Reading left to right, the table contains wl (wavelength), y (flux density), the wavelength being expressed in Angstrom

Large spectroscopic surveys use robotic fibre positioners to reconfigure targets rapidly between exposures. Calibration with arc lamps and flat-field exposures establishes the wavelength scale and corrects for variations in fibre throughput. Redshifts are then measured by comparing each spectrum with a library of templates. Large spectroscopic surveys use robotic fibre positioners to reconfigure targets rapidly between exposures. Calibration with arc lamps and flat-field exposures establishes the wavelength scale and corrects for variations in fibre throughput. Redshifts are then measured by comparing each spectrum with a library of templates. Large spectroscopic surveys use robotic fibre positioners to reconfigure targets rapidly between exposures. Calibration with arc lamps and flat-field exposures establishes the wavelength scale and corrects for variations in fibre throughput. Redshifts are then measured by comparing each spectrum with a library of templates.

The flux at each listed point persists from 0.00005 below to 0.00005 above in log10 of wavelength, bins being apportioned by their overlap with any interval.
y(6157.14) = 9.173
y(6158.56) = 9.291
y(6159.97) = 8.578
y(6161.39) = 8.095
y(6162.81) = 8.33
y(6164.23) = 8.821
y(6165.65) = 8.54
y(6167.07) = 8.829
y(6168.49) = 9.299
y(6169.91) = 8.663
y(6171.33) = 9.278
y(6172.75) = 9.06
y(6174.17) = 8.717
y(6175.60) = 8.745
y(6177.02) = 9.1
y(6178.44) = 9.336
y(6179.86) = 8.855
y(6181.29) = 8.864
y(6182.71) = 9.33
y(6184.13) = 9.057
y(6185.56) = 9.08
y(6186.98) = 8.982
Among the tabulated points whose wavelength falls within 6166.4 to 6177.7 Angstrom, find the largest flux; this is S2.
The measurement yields 9.299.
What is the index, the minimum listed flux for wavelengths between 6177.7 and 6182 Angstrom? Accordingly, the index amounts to 8.855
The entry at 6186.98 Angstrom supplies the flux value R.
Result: 8.982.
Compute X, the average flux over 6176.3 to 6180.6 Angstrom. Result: 9.1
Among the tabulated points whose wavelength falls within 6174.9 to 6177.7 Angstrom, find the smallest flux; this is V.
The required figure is 8.745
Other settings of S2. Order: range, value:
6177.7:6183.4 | 9.336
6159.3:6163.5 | 8.578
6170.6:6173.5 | 9.278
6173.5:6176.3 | 8.745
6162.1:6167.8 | 8.829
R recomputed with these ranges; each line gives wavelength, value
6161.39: 8.095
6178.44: 9.336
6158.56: 9.291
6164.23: 8.821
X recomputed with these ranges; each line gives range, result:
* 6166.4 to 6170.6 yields 8.93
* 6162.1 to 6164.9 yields 8.57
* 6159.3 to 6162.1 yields 8.33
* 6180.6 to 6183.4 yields 9.11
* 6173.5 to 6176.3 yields 8.71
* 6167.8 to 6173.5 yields 9.08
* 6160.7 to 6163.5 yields 8.21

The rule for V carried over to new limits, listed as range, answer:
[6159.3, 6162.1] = 8.095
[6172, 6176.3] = 8.717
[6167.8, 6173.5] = 8.663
